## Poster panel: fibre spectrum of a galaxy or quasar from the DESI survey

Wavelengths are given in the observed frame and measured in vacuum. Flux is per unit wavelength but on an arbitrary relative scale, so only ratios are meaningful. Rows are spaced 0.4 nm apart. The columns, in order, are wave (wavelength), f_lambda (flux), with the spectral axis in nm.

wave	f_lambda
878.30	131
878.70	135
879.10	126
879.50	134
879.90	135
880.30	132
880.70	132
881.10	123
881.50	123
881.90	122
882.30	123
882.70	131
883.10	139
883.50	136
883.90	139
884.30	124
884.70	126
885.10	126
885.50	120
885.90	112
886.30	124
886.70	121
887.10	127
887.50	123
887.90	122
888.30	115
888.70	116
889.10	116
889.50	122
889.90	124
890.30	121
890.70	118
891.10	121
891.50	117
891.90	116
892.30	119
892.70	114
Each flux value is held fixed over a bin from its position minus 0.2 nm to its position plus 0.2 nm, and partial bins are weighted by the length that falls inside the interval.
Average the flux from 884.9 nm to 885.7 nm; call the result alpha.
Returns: 123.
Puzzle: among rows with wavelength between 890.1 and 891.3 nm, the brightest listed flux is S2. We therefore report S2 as 121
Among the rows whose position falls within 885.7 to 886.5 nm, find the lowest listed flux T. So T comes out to 112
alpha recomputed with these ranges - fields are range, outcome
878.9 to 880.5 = 132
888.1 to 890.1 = 119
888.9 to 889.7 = 119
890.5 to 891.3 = 120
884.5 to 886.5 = 122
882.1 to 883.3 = 131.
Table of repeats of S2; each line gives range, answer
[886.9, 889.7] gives 127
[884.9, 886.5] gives 126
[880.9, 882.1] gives 123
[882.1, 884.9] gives 139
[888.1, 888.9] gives 116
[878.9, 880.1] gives 135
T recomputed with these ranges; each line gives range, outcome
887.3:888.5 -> 115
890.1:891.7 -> 117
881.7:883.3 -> 122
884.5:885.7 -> 120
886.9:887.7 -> 123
